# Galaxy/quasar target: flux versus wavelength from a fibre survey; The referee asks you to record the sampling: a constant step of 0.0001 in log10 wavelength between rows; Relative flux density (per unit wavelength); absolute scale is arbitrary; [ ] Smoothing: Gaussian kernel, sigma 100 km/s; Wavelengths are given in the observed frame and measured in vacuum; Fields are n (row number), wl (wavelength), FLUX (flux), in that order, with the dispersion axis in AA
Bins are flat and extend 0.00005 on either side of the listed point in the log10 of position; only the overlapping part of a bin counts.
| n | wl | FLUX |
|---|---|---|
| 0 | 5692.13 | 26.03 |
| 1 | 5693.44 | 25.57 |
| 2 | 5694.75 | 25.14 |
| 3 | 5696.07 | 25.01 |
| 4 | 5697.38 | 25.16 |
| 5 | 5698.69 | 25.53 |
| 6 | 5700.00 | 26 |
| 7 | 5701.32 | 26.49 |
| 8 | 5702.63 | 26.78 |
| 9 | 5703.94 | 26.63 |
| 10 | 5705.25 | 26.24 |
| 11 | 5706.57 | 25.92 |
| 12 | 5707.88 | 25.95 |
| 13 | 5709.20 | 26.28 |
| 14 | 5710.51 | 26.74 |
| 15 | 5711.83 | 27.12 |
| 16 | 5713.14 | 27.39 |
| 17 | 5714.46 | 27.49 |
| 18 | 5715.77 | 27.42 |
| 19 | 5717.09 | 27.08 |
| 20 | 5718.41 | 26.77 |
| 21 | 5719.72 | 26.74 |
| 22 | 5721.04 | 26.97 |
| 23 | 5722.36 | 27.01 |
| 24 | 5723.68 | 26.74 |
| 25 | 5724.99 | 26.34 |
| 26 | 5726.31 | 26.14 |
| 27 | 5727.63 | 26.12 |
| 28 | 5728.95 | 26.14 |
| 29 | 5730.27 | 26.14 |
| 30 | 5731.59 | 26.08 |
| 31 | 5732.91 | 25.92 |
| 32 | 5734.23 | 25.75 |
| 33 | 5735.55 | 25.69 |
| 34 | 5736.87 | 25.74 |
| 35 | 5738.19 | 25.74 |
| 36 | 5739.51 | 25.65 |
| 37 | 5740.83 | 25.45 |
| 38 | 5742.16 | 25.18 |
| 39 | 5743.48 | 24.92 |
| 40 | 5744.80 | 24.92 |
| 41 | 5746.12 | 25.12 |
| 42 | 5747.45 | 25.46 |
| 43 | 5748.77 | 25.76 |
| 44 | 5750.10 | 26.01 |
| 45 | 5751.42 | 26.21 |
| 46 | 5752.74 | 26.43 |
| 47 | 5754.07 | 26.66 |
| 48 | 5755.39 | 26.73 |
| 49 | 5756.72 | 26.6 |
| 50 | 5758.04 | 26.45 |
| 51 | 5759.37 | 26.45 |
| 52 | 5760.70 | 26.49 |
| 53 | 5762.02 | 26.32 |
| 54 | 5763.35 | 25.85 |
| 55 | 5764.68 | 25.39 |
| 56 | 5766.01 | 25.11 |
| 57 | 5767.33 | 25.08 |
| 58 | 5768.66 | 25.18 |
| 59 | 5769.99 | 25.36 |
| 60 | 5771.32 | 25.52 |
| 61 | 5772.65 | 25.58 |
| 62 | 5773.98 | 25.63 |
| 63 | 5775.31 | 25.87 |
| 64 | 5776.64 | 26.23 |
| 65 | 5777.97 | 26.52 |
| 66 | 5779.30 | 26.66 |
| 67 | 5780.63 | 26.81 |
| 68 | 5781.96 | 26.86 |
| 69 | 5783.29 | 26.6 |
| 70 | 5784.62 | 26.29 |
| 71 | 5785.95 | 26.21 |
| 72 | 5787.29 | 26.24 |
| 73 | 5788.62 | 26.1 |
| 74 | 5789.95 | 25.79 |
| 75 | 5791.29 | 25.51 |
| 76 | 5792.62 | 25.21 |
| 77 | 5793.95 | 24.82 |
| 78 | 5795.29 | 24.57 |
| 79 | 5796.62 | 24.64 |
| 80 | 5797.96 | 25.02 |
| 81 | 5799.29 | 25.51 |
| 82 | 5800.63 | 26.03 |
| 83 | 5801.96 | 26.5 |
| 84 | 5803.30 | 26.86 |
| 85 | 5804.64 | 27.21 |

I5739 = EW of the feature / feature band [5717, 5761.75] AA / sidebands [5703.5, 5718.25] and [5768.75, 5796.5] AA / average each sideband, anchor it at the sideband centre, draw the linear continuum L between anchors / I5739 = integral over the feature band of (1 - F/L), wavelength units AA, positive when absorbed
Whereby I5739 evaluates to 0.5 AA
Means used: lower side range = 26.7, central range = 26.1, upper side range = 25.9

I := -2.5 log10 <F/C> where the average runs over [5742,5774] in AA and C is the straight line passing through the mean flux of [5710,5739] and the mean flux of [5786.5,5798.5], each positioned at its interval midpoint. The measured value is 0.01 mag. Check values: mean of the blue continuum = 26.5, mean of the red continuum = 25.3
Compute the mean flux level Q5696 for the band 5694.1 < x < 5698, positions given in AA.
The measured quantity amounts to 25.1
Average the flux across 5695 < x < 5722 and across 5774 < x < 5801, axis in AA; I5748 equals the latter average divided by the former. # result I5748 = 0.98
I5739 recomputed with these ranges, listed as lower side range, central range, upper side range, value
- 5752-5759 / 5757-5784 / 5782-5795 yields 0.25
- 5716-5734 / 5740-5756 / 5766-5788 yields 0.33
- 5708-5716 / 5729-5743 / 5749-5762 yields 0.49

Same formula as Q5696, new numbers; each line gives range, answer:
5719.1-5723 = 26.9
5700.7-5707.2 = 26.4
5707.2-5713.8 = 26.7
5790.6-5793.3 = 25.4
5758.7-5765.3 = 26.1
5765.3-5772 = 25.3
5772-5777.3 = 25.8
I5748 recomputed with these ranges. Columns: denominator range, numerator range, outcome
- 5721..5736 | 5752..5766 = 1.00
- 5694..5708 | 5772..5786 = 1.02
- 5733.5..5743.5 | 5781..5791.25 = 1.03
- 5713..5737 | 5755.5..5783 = 0.98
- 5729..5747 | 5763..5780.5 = 1.01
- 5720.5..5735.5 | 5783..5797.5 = 0.97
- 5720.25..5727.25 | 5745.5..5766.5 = 0.98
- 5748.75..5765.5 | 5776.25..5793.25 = 1.00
